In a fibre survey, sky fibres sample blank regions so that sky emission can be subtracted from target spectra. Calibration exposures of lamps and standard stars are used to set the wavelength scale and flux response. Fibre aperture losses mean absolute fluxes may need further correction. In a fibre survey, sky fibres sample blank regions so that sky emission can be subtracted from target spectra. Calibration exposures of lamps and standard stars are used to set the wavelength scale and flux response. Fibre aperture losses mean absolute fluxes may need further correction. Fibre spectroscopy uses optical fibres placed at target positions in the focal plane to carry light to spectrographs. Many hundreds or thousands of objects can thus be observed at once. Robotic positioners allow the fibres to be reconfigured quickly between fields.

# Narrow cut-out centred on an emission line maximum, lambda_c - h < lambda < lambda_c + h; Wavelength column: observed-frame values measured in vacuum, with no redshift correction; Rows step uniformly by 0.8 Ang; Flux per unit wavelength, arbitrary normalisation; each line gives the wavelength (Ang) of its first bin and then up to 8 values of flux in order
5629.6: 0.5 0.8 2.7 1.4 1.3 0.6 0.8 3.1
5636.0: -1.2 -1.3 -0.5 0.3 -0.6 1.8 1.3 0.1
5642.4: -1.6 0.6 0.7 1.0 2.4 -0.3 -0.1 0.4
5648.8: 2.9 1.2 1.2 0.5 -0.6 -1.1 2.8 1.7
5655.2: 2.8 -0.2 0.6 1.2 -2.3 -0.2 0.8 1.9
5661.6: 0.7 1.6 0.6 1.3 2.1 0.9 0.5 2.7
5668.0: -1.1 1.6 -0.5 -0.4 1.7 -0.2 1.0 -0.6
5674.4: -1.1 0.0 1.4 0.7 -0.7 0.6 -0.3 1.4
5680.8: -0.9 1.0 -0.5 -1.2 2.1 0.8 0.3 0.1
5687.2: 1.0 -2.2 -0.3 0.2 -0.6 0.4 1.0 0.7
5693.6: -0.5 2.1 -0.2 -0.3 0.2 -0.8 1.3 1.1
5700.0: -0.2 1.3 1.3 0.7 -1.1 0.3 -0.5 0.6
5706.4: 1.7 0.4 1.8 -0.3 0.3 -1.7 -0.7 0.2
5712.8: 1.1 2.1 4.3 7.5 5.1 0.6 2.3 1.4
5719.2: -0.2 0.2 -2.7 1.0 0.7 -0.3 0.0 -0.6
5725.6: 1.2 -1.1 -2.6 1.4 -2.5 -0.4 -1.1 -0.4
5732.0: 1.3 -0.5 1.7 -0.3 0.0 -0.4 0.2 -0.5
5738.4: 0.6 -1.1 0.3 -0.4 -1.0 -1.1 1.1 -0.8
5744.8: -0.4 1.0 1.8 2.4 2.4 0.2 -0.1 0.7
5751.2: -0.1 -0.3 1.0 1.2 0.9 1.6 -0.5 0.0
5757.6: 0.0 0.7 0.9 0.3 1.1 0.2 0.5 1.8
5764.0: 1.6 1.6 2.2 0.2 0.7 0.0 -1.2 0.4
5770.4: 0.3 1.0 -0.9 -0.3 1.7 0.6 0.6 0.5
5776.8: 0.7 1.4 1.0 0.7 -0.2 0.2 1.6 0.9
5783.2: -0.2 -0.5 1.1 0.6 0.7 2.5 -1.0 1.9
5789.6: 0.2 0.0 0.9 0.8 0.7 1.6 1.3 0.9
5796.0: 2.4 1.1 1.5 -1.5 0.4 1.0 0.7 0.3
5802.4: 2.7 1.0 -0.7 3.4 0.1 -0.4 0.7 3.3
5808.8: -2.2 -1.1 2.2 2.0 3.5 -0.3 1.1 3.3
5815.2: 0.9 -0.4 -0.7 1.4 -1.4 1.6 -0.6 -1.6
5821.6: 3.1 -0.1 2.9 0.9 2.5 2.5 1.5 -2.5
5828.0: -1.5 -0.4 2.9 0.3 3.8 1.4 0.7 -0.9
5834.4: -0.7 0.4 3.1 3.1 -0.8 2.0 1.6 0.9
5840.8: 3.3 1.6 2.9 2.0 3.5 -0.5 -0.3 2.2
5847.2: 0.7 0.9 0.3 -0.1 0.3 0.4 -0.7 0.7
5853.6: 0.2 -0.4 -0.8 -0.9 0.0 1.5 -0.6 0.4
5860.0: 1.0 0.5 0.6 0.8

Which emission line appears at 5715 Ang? [O III] 5007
